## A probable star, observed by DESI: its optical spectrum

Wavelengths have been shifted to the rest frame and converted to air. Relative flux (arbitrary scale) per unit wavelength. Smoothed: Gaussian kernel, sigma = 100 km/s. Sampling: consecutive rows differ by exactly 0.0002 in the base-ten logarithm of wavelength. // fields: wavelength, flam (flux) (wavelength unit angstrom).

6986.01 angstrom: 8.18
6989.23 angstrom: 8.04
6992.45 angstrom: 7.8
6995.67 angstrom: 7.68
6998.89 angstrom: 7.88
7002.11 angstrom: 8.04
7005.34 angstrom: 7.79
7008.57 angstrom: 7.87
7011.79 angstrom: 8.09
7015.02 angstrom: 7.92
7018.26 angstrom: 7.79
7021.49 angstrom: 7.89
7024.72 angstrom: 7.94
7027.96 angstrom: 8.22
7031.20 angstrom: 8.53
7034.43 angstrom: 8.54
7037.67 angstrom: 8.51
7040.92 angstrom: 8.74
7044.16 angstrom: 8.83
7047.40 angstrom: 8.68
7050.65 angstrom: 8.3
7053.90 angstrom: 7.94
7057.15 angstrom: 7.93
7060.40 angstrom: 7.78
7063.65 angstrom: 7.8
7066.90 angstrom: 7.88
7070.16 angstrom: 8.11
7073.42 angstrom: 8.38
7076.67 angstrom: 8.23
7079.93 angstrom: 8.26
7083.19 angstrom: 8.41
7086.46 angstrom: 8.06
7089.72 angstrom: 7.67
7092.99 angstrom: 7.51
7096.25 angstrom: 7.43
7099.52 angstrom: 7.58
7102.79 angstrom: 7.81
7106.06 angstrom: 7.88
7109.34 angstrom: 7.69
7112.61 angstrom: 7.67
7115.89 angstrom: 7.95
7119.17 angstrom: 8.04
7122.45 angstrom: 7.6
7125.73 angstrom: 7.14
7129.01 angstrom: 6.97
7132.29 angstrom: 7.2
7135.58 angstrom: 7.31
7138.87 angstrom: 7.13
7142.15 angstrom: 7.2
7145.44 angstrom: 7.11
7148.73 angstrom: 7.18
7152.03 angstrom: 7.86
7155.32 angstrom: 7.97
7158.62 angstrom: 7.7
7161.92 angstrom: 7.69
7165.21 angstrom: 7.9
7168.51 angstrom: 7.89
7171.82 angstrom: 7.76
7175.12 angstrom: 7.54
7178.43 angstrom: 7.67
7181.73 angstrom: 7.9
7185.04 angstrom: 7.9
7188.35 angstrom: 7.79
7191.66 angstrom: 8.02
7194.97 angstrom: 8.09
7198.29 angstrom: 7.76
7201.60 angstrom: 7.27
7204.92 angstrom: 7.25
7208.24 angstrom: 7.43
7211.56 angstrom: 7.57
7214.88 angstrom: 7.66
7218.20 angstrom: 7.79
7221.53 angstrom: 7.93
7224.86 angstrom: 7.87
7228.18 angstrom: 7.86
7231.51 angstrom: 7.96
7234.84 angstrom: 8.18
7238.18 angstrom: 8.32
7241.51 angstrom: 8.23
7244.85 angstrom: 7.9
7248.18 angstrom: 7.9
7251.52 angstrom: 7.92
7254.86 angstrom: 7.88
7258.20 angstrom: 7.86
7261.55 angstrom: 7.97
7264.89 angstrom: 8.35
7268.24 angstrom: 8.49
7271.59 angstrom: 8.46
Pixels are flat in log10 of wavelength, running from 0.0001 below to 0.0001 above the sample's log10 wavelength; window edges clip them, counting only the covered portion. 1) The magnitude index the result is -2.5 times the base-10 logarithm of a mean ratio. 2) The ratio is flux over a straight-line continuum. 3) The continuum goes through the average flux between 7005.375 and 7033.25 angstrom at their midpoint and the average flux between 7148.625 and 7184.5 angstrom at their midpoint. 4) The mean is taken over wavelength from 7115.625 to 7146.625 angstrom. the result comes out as 0.07 mag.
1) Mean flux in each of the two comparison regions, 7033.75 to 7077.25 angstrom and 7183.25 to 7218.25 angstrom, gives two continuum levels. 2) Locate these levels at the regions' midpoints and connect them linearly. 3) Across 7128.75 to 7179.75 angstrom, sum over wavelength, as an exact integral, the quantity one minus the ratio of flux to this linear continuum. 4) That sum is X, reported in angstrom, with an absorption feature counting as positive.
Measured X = 2.2 angstrom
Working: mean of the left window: 8.25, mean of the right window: 7.68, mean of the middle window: 7.52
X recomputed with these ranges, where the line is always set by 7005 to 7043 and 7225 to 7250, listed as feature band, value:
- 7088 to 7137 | 3.3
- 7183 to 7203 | 0.6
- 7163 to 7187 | 0.9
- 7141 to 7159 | 1.3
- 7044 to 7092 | 0.1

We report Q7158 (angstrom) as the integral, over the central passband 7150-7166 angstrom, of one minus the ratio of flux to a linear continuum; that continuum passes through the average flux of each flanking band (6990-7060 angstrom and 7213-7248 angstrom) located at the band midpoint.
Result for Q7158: 0.4 angstrom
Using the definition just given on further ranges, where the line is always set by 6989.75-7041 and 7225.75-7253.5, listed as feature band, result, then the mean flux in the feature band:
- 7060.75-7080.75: -0.1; 8.09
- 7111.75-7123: 0.3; 7.84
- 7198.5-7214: 1.2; 7.43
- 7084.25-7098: 0.6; 7.7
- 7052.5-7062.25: 0.2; 7.88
